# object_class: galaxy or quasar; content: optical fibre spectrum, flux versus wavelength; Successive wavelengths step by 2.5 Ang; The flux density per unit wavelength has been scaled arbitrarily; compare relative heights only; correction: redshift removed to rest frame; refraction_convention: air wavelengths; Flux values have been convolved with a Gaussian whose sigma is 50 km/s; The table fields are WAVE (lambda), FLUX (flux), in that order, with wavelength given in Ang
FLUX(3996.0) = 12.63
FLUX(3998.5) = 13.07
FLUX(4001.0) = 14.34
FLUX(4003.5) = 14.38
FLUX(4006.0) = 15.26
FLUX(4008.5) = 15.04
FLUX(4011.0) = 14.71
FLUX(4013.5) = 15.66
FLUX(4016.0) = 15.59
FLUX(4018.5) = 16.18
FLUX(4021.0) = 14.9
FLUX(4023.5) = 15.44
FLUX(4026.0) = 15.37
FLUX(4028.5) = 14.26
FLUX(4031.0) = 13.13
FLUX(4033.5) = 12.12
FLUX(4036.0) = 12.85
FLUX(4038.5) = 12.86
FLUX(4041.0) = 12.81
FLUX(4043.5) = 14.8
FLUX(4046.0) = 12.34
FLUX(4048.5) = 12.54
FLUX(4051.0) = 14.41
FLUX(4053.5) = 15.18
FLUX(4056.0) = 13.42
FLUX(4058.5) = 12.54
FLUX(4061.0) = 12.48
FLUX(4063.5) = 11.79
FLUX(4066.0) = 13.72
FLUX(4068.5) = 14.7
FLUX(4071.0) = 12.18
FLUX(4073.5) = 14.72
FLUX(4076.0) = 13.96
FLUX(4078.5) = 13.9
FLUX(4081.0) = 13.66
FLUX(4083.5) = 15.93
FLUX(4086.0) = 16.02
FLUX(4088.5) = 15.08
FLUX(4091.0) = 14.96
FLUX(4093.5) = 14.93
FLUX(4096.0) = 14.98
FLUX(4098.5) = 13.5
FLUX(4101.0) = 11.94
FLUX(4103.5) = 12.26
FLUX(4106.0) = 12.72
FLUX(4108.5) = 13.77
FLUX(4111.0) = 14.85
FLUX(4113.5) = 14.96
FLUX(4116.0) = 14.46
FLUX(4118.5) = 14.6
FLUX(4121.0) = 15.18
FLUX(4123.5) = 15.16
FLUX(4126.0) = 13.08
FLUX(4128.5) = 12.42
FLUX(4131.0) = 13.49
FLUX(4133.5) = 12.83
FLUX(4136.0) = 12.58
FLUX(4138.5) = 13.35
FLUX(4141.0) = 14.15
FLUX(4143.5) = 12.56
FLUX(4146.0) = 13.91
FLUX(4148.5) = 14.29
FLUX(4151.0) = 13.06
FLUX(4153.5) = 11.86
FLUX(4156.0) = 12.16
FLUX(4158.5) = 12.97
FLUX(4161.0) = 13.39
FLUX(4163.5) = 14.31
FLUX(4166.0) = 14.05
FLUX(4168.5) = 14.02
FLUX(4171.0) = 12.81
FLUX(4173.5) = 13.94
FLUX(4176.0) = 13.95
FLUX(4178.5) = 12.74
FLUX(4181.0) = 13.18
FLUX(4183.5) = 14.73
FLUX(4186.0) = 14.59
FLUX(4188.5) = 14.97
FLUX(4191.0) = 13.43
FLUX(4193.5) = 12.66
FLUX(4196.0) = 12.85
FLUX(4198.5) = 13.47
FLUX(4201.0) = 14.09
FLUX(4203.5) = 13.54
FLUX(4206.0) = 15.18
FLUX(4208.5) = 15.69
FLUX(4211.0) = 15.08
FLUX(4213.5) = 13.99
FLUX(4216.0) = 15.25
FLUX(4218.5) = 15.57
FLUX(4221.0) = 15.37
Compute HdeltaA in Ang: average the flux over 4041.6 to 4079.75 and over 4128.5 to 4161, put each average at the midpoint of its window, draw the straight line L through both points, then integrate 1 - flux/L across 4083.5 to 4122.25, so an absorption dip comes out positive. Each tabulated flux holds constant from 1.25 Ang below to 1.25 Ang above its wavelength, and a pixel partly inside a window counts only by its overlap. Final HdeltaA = -3.0 Ang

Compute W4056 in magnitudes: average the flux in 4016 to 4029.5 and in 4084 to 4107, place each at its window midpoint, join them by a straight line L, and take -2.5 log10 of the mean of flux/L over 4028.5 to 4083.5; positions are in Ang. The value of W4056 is 0.10 mag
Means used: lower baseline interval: 15.3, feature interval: 13.4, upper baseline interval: 14.1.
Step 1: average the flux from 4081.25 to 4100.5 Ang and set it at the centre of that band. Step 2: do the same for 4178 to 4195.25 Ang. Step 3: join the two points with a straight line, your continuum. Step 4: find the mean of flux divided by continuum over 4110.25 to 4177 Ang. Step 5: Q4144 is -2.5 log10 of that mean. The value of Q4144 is 0.049 mag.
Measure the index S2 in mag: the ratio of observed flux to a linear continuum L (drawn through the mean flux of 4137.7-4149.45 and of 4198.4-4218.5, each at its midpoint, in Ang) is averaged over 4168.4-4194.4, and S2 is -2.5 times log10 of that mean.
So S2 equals 0.039 mag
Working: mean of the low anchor 13.6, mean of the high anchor 14.7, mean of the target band 13.7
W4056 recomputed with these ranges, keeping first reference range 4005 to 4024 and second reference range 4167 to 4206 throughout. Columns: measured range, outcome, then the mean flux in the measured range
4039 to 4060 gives 0.118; 13.5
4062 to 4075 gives 0.109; 13.4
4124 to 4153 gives 0.072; 13.3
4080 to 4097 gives -0.033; 15.1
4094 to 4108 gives 0.103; 13.2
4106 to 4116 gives 0.010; 14.3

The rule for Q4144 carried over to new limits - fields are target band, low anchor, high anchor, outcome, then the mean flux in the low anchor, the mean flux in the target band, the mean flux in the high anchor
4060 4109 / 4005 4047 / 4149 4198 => 0.01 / 14.3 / 13.9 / 13.5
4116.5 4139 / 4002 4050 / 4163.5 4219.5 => 0.04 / 14.2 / 13.7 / 14.1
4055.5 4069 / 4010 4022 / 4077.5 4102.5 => 0.14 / 15.4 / 13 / 14.5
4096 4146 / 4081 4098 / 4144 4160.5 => 0.03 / 15.1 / 13.6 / 13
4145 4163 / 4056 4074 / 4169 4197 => 0.03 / 13.1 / 13.1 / 13.6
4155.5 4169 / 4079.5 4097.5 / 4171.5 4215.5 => 0.06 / 15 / 13.5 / 14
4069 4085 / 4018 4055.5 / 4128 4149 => -0.04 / 13.9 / 14.1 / 13.3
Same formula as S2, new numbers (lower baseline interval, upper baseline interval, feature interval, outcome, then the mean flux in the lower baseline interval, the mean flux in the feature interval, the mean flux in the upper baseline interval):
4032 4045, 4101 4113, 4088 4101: -0.087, 13.1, 14.4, 13.3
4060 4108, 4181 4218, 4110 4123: -0.064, 13.9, 14.8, 14.2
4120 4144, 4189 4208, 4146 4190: 0.002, 13.5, 13.6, 13.7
